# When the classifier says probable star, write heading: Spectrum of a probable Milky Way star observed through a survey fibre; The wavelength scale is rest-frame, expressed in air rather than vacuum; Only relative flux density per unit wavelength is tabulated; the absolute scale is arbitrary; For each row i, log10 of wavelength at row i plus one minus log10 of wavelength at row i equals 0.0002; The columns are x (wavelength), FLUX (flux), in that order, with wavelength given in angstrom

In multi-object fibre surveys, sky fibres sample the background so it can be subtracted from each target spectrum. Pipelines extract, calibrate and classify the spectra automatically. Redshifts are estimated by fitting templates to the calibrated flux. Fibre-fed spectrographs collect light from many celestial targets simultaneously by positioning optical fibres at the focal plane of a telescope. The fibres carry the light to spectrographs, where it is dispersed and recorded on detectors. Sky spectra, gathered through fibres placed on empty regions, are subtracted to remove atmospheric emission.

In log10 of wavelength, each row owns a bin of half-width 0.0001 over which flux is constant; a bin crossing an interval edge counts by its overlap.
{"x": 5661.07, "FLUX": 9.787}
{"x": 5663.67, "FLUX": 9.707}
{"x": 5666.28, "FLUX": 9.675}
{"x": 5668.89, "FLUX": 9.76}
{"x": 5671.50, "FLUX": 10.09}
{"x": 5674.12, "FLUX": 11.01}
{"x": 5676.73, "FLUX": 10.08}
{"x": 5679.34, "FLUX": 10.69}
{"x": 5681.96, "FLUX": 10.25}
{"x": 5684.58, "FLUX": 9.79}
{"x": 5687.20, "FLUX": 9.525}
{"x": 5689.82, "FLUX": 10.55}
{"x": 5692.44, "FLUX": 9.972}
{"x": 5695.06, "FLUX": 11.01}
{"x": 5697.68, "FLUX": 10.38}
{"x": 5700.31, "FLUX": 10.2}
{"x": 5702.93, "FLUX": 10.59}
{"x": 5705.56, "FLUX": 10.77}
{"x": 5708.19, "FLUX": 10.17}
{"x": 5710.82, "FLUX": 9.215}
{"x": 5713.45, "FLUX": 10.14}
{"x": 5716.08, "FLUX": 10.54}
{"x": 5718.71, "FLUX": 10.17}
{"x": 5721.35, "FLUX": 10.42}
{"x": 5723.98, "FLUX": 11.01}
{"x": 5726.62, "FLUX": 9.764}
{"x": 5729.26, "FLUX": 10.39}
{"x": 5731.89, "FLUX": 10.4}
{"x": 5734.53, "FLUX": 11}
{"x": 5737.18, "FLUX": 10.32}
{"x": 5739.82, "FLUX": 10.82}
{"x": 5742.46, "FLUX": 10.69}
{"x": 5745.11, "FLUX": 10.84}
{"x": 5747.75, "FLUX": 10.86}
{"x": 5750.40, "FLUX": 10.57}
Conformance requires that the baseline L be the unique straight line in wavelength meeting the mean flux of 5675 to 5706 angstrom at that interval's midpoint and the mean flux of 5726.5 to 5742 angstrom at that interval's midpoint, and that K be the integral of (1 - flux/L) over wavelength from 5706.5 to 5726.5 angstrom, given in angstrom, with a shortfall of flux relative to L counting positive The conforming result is 0.4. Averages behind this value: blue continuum 10.3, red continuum 10.5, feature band 10.2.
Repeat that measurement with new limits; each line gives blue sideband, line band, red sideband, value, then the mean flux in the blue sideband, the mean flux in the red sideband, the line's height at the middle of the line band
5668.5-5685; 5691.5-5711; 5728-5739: 0.1 angstrom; 10.3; 10.5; 10.4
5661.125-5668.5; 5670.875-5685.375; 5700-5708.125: -0.5 angstrom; 9.72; 10.5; 9.99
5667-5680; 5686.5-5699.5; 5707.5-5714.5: -0.4 angstrom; 10.3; 9.8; 10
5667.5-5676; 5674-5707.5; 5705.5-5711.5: -0.7 angstrom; 10.3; 9.99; 10.1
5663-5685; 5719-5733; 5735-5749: 0.3 angstrom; 10.1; 10.7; 10.6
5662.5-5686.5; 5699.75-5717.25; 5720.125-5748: 0.2 angstrom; 10.1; 10.6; 10.4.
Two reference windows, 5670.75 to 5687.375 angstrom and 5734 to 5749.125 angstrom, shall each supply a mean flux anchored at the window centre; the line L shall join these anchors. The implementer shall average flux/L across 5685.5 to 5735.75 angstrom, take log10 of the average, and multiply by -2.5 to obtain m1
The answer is 0.02 mag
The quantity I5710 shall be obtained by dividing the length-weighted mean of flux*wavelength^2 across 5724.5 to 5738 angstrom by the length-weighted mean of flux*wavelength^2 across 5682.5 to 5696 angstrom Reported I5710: 1.0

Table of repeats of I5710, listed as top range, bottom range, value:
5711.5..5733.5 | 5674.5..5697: 1.02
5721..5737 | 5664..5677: 1.06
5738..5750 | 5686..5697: 1.07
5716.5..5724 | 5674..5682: 1.01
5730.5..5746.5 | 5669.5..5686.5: 1.06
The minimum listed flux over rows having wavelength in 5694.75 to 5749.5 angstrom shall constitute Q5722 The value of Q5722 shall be 9.215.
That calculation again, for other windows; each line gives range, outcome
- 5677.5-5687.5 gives 9.525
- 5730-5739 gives 10.32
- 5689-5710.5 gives 9.972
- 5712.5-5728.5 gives 9.764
